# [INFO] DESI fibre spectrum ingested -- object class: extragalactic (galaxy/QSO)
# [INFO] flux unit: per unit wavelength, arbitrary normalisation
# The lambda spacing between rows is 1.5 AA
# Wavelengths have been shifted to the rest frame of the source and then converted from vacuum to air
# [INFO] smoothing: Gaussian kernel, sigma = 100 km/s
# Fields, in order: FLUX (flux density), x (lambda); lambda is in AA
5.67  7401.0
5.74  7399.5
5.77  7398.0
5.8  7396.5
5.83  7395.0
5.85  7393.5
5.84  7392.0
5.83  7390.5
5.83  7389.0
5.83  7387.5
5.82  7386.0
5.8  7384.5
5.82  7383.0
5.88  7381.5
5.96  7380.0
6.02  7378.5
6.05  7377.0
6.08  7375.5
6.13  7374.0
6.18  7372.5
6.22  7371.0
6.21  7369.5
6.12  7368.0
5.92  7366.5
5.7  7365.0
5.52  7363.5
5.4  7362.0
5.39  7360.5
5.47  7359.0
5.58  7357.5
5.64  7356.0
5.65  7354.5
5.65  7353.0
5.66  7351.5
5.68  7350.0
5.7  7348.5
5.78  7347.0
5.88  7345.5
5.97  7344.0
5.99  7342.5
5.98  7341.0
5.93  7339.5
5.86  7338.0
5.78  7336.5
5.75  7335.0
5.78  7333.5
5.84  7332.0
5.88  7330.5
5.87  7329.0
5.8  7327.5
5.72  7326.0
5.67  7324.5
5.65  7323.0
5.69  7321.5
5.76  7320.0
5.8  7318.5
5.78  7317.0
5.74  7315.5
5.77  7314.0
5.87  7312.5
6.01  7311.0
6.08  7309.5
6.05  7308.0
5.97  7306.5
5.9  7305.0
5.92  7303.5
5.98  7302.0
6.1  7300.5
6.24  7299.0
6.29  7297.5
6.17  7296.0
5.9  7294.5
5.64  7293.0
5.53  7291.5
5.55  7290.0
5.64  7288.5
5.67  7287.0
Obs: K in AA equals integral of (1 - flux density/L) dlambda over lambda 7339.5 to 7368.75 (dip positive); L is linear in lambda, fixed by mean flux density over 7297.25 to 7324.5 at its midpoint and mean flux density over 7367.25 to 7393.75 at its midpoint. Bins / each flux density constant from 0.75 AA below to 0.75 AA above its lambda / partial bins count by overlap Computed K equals 1.1 AA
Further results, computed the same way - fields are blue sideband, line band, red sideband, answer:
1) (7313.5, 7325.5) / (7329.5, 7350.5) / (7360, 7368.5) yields -0.52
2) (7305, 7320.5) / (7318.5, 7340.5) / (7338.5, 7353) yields 0.27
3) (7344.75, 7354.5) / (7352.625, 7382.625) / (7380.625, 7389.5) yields -0.33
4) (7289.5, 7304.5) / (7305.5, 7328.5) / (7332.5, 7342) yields 0.27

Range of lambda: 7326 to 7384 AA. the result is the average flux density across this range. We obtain 5.83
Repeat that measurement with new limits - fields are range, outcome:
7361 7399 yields 5.89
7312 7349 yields 5.81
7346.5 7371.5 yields 5.72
